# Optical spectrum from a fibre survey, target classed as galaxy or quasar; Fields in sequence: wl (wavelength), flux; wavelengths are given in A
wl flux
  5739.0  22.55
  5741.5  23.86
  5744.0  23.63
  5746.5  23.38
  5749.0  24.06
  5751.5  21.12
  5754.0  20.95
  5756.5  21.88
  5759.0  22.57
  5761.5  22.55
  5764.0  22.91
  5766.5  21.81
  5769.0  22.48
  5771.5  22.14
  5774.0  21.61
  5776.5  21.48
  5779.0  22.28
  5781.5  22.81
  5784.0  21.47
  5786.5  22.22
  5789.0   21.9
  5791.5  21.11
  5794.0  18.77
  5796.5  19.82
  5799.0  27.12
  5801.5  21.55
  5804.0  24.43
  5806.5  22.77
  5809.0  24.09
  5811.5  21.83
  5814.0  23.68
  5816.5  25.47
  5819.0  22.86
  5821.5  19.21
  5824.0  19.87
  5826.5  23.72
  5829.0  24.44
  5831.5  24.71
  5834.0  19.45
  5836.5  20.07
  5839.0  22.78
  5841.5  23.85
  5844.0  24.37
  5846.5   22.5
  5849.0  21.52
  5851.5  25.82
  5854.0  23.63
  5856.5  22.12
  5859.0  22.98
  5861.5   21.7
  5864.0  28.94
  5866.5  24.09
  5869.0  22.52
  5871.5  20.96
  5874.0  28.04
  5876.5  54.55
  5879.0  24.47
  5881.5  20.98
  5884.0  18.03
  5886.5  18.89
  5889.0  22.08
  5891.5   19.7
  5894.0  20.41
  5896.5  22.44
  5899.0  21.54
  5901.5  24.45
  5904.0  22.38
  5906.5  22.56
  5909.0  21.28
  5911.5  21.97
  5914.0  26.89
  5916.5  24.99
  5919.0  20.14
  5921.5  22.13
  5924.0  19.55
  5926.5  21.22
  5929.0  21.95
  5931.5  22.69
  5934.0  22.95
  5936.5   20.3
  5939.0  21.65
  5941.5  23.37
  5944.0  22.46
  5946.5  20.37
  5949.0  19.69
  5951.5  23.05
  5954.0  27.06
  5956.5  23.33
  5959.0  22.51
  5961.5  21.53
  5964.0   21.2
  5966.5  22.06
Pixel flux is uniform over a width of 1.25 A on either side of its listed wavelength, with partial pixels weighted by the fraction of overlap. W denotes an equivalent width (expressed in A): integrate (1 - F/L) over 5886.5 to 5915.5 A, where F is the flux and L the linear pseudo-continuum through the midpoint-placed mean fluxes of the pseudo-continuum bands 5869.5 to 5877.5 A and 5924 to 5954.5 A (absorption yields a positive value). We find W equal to 6.1 A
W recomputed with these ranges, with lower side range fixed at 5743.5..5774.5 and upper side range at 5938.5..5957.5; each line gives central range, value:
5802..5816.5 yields -0.6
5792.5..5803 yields 0.3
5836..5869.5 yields -1.4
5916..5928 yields 0.6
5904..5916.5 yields -0.4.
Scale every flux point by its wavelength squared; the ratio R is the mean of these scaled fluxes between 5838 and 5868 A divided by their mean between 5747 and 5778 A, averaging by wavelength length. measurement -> 1.1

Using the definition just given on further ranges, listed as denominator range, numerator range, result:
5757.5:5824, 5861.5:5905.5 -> 1.12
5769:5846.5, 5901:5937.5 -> 1.04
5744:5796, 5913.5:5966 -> 1.07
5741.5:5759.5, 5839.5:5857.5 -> 1.07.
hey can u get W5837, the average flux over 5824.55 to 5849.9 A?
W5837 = 22.7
